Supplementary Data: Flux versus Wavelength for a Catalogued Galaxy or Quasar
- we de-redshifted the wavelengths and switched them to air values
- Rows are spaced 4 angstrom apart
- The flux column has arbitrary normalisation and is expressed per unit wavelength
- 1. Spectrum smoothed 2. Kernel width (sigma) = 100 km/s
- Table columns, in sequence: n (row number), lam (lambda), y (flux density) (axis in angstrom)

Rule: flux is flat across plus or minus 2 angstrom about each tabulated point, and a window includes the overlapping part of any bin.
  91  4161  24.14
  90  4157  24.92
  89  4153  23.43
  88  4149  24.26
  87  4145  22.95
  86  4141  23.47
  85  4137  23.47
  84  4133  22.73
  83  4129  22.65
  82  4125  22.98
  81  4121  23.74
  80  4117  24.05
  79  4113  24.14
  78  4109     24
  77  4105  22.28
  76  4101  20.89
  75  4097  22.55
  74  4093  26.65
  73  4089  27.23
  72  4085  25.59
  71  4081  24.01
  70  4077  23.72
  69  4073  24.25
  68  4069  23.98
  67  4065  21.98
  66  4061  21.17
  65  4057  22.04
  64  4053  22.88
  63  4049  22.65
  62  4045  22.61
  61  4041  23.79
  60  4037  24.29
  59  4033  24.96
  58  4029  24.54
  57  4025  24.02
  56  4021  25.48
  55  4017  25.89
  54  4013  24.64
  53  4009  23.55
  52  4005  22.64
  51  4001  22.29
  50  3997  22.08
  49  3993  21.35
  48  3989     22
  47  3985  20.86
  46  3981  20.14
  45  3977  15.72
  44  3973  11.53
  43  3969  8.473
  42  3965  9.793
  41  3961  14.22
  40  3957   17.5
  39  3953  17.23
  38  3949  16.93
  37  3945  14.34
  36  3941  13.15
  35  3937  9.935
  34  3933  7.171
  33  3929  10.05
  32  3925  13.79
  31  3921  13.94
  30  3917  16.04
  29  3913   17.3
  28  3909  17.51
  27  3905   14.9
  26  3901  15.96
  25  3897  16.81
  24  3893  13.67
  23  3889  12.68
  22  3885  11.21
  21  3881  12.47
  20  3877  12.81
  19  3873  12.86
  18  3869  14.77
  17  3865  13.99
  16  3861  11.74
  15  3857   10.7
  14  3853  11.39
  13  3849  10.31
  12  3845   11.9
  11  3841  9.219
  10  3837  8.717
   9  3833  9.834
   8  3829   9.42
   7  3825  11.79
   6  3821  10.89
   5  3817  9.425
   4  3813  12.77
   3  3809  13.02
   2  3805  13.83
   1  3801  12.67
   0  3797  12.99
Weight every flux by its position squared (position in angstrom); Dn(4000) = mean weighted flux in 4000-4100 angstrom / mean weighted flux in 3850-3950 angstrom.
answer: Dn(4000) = 1.92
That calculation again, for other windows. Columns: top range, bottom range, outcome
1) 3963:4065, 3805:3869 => 2.07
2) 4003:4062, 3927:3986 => 1.80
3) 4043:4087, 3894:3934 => 1.72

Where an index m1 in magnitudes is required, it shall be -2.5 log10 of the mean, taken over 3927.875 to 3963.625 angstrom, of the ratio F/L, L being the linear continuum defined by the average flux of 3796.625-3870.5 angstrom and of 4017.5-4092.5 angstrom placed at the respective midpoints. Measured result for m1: 0.31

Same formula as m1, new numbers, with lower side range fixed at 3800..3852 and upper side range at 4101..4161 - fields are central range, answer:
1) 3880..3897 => 0.05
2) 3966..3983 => 0.24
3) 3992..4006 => -0.22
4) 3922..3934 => 0.36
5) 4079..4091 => -0.19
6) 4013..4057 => -0.23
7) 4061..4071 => -0.09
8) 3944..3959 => -0.03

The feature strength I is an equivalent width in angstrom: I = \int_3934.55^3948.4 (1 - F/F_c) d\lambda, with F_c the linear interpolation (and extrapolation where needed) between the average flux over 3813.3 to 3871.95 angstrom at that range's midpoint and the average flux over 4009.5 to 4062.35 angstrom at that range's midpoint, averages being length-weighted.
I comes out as 3.8 angstrom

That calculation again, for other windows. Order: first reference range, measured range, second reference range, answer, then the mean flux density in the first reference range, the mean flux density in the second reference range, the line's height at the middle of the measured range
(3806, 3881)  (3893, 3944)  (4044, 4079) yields 4.51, 11.5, 22.8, 15.4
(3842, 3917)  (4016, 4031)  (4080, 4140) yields -3.77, 13.5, 23.8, 19.9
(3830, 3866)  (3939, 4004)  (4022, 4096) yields 6.13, 10.7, 23.9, 18.4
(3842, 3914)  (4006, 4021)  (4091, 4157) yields -4.54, 13.4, 23.4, 18.9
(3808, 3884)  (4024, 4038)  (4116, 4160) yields -3.96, 11.5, 23.5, 19.1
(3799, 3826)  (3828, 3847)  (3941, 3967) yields 4.12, 12.1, 14.9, 12.6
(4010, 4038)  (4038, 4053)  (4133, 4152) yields 0.90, 24.8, 23.4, 24.6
